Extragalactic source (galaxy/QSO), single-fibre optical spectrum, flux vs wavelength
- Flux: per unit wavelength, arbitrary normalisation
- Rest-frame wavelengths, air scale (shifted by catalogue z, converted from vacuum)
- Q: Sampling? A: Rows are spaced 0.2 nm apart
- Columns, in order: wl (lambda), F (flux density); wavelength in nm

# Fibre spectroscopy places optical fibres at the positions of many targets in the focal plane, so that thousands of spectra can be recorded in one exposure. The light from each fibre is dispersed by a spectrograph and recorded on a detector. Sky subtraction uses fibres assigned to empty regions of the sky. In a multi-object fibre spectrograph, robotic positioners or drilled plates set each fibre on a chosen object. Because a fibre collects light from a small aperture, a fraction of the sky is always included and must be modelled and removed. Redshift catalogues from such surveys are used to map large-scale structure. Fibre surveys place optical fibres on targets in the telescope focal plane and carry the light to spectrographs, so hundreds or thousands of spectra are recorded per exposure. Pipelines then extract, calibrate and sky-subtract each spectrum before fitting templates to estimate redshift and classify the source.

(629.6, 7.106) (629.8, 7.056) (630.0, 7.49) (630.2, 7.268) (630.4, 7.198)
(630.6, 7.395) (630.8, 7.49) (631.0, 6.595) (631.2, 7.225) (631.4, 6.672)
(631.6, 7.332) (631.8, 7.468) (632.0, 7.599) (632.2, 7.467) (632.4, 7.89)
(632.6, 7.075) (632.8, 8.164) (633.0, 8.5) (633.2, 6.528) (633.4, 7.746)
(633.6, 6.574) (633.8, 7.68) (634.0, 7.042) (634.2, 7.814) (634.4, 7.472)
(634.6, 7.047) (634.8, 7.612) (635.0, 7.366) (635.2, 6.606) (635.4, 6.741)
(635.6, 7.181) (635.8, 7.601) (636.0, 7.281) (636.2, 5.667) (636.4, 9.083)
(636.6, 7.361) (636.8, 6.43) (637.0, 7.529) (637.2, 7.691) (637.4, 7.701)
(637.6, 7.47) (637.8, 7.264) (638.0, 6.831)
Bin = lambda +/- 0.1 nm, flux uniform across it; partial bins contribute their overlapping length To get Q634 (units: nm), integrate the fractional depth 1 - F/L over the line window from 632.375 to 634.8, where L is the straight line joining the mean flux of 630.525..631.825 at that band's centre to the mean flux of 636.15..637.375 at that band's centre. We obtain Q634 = -0.07 nm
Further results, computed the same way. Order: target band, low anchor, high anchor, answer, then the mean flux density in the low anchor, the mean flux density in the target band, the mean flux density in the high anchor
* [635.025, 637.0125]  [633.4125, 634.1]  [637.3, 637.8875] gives 0.06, 7.18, 7.14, 7.48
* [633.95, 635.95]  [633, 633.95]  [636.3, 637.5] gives 0.05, 7.27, 7.25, 7.63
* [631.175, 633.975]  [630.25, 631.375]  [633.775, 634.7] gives -0.06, 7.15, 7.42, 7.39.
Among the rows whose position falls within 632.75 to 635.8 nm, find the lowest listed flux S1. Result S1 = 6.528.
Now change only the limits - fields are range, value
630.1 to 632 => 6.595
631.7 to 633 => 7.075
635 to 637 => 5.667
